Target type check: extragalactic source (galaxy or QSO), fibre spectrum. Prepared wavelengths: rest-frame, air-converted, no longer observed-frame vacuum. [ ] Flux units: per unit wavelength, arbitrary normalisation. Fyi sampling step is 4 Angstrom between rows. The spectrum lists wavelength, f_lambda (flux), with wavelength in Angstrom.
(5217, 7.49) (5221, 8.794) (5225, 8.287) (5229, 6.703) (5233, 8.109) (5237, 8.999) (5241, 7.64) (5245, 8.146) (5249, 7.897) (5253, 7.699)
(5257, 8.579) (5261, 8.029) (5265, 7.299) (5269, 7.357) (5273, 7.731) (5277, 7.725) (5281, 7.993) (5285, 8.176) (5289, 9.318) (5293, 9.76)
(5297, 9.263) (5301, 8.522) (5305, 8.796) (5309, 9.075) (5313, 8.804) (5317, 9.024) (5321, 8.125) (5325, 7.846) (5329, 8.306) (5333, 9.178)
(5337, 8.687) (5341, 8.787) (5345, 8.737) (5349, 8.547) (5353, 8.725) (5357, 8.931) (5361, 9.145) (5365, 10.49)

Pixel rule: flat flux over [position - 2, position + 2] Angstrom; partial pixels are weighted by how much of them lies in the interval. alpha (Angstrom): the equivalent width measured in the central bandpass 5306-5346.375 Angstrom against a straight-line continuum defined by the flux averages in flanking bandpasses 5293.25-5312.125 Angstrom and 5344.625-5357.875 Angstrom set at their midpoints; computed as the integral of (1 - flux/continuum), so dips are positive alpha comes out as 0.9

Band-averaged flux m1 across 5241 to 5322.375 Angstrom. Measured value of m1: 8.35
